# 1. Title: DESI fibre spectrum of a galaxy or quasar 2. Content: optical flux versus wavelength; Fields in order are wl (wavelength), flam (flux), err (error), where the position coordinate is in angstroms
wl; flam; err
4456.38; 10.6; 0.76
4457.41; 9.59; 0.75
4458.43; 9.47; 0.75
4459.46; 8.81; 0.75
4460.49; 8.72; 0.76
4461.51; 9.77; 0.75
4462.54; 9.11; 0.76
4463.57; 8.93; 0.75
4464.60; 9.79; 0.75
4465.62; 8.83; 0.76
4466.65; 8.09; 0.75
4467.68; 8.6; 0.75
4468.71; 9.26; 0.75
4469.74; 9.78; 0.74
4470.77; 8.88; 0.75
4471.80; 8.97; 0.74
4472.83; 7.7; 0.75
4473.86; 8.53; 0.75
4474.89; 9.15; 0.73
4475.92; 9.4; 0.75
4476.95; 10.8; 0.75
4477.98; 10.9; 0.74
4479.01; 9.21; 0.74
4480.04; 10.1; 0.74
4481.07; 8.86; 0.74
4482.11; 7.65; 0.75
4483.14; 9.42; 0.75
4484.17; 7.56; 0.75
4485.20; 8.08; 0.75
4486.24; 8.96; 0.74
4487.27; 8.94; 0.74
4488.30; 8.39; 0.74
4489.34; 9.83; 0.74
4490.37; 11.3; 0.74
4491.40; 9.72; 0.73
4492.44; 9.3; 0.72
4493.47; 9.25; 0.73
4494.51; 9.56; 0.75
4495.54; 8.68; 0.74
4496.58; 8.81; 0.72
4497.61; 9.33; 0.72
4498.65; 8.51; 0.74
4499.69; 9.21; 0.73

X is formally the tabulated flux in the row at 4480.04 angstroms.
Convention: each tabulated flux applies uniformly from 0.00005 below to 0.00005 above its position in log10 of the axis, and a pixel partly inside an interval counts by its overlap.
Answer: 10.1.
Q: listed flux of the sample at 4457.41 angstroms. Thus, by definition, 9.59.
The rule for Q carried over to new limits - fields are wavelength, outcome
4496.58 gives 8.81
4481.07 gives 8.86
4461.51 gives 9.77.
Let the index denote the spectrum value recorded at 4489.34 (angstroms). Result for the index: 9.83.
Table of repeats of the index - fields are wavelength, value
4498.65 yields 8.51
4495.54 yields 8.68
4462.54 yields 9.11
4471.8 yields 8.97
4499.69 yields 9.21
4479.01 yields 9.21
